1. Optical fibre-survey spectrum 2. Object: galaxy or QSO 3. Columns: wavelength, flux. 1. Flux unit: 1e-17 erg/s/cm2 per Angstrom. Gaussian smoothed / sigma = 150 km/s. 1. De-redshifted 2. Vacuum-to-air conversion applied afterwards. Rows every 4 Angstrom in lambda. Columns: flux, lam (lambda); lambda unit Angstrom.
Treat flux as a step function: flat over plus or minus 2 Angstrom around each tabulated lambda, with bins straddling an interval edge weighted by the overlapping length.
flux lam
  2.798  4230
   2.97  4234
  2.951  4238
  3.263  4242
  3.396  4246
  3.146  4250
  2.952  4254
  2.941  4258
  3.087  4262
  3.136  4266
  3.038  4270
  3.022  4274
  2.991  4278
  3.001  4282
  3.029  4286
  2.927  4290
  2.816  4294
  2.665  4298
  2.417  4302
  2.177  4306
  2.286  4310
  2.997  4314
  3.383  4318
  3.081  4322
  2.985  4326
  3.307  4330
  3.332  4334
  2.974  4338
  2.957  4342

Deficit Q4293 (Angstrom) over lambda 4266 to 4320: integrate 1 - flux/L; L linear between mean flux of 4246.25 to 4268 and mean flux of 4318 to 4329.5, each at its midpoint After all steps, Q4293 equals 4.7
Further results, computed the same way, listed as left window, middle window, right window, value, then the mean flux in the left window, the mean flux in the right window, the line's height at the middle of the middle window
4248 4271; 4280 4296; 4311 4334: 0.7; 3.05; 3.13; 3.09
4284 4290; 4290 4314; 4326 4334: 4.1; 2.99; 3.23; 3.08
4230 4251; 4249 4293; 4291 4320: -1.6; 3.11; 2.69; 2.91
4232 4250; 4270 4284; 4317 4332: 0.7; 3.15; 3.18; 3.16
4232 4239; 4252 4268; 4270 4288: -0.2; 2.96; 3.01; 2.99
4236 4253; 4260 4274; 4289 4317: -0.5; 3.18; 2.63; 2.96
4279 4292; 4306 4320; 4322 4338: 1.4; 2.99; 3.16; 3.1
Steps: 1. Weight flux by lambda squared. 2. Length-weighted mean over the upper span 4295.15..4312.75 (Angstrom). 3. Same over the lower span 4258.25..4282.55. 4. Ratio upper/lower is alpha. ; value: 0.81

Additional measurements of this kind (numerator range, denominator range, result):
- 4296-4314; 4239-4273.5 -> 0.81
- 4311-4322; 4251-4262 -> 1.06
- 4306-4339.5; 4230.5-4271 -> 1.01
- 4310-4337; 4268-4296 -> 1.06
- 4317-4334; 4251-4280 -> 1.08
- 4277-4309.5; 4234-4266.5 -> 0.90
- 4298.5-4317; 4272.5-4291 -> 0.86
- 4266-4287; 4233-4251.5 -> 0.97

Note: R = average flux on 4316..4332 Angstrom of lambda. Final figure 3.19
